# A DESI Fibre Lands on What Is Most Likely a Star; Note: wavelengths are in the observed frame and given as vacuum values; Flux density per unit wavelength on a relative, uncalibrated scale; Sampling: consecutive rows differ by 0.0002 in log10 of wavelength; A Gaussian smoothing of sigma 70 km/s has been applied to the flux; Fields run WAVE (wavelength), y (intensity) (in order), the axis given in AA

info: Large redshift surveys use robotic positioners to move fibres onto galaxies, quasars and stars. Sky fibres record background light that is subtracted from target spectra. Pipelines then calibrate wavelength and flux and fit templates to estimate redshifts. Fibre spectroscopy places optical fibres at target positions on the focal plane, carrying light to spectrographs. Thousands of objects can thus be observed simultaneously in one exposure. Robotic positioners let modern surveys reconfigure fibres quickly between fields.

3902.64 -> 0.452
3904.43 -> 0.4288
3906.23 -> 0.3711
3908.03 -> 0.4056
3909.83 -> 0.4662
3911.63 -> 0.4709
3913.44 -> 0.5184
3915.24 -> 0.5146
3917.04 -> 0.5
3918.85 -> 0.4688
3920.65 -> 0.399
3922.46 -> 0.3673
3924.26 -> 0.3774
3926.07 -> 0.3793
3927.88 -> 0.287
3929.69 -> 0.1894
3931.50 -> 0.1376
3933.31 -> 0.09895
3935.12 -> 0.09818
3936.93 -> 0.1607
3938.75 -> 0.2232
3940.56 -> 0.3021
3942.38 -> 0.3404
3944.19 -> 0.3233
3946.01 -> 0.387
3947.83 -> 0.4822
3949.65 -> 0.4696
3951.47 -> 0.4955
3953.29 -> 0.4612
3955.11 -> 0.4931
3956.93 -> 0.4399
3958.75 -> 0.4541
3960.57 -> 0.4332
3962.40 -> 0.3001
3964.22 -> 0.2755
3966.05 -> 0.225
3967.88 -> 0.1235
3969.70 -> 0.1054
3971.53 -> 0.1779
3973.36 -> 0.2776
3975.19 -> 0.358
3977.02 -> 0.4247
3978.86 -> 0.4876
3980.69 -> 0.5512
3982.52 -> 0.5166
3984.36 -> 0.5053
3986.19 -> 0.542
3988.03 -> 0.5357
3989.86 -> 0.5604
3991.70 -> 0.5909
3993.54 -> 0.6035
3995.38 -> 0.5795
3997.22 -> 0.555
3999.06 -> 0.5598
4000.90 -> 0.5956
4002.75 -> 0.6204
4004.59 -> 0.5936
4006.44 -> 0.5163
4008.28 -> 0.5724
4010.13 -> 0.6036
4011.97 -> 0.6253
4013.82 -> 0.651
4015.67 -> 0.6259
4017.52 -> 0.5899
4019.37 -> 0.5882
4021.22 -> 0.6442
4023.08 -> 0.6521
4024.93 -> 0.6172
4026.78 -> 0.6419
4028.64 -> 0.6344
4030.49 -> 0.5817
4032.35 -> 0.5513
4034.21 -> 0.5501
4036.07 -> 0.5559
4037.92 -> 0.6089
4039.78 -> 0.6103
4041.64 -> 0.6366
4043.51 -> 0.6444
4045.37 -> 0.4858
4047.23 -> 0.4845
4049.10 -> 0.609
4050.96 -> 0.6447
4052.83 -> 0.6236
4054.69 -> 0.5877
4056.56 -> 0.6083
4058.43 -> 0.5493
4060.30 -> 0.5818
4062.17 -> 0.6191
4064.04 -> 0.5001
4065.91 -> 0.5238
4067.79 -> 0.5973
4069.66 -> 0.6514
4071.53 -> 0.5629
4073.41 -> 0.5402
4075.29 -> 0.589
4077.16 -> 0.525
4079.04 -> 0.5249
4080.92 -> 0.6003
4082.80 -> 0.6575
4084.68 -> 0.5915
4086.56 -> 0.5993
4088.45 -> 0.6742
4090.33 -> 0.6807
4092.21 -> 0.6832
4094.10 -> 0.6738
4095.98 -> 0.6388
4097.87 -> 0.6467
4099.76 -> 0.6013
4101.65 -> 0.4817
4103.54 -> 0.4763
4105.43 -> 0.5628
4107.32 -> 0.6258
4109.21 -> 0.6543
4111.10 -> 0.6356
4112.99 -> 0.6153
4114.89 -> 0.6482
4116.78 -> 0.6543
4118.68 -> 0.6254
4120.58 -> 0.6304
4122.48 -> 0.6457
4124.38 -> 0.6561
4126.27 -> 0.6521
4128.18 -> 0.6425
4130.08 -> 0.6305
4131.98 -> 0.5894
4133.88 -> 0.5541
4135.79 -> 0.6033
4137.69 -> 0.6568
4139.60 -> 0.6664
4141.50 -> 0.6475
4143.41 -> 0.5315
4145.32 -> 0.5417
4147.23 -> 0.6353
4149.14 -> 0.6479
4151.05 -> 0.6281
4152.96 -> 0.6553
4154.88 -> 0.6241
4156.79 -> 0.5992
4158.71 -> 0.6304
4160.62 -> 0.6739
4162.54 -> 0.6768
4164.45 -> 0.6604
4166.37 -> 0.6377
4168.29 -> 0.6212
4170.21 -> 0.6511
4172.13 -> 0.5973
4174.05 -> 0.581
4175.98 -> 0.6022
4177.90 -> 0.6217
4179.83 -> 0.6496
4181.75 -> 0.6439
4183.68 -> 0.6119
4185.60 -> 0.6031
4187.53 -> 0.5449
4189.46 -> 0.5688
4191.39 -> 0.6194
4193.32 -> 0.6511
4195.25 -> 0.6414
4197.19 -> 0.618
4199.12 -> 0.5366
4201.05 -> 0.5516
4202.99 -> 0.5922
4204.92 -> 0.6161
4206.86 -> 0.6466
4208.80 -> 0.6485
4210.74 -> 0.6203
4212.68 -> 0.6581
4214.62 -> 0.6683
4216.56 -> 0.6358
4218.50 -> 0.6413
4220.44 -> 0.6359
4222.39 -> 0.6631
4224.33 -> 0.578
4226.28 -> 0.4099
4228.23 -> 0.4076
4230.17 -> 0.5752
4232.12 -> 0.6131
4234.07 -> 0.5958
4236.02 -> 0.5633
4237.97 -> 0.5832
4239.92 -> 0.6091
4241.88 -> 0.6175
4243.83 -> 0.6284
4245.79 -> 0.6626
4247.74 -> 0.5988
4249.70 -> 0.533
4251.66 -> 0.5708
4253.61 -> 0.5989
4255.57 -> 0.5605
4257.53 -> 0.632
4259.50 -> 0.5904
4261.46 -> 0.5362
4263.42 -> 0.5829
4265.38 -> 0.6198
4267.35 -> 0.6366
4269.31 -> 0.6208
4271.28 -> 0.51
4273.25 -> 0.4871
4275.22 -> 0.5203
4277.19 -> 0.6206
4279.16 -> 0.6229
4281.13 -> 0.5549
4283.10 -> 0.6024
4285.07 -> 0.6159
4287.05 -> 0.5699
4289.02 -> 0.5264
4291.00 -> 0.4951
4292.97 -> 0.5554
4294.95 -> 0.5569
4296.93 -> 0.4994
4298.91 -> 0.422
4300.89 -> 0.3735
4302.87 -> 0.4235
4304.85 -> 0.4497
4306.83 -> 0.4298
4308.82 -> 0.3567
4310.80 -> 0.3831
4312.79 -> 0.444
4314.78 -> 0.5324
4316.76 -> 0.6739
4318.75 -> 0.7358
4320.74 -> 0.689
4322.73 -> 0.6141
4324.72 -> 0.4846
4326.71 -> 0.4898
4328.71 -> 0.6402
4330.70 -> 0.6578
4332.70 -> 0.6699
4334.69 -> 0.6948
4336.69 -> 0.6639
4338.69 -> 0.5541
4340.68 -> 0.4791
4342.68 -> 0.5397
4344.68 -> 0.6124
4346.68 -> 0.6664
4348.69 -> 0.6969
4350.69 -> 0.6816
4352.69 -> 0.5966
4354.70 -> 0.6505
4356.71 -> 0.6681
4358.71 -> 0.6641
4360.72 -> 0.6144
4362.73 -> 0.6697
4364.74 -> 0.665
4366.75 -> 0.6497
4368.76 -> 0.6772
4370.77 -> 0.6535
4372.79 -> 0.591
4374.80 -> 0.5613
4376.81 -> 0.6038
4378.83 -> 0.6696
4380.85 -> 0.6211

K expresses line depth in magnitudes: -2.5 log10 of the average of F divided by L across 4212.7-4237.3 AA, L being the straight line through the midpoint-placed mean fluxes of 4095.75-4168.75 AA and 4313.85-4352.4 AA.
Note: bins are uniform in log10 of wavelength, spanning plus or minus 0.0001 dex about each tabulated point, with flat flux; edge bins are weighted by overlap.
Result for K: 0.06 mag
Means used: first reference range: 0.621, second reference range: 0.62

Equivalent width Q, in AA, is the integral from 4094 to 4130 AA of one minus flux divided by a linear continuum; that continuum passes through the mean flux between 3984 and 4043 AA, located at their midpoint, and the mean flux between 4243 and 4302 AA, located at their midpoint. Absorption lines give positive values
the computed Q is -2.3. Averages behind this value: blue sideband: 0.592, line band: 0.618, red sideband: 0.563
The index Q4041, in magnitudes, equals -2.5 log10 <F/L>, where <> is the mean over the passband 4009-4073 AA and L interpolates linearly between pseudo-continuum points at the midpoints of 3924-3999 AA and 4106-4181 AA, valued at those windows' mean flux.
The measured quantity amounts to -0.22 mag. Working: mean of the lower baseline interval 0.376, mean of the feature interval 0.595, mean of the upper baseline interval 0.628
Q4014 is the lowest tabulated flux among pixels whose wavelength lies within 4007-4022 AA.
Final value 0.5724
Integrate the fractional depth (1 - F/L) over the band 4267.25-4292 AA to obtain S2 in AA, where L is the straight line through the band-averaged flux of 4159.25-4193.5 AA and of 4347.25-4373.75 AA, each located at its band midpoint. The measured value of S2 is 2.9 AA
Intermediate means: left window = 0.623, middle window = 0.566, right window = 0.652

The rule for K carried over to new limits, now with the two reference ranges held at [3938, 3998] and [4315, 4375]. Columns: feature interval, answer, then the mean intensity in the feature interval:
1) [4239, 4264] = -0.03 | 0.594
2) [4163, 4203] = -0.14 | 0.611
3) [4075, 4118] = -0.25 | 0.611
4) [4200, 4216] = -0.14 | 0.625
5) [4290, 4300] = 0.19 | 0.504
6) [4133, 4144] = -0.20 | 0.613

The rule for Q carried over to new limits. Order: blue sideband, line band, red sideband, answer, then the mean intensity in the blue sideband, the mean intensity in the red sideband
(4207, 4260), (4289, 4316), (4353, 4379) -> 6.9 AA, 0.597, 0.639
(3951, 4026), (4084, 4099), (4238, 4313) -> -4.1 AA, 0.492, 0.544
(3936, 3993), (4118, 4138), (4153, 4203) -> -2.2 AA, 0.389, 0.617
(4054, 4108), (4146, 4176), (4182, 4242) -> -1.9 AA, 0.591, 0.598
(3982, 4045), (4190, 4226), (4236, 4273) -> -1.7 AA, 0.59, 0.591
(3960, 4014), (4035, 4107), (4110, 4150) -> -4.1 AA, 0.467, 0.624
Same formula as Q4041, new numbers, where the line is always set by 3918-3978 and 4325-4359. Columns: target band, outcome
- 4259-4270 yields -0.067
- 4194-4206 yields -0.161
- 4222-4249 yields -0.072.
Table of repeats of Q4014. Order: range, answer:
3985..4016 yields 0.5163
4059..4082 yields 0.5001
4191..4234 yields 0.4076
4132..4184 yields 0.5315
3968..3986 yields 0.1054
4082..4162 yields 0.4763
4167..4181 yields 0.581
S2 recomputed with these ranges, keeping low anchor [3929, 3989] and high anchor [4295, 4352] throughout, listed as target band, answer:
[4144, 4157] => -4.6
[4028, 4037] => -4.3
